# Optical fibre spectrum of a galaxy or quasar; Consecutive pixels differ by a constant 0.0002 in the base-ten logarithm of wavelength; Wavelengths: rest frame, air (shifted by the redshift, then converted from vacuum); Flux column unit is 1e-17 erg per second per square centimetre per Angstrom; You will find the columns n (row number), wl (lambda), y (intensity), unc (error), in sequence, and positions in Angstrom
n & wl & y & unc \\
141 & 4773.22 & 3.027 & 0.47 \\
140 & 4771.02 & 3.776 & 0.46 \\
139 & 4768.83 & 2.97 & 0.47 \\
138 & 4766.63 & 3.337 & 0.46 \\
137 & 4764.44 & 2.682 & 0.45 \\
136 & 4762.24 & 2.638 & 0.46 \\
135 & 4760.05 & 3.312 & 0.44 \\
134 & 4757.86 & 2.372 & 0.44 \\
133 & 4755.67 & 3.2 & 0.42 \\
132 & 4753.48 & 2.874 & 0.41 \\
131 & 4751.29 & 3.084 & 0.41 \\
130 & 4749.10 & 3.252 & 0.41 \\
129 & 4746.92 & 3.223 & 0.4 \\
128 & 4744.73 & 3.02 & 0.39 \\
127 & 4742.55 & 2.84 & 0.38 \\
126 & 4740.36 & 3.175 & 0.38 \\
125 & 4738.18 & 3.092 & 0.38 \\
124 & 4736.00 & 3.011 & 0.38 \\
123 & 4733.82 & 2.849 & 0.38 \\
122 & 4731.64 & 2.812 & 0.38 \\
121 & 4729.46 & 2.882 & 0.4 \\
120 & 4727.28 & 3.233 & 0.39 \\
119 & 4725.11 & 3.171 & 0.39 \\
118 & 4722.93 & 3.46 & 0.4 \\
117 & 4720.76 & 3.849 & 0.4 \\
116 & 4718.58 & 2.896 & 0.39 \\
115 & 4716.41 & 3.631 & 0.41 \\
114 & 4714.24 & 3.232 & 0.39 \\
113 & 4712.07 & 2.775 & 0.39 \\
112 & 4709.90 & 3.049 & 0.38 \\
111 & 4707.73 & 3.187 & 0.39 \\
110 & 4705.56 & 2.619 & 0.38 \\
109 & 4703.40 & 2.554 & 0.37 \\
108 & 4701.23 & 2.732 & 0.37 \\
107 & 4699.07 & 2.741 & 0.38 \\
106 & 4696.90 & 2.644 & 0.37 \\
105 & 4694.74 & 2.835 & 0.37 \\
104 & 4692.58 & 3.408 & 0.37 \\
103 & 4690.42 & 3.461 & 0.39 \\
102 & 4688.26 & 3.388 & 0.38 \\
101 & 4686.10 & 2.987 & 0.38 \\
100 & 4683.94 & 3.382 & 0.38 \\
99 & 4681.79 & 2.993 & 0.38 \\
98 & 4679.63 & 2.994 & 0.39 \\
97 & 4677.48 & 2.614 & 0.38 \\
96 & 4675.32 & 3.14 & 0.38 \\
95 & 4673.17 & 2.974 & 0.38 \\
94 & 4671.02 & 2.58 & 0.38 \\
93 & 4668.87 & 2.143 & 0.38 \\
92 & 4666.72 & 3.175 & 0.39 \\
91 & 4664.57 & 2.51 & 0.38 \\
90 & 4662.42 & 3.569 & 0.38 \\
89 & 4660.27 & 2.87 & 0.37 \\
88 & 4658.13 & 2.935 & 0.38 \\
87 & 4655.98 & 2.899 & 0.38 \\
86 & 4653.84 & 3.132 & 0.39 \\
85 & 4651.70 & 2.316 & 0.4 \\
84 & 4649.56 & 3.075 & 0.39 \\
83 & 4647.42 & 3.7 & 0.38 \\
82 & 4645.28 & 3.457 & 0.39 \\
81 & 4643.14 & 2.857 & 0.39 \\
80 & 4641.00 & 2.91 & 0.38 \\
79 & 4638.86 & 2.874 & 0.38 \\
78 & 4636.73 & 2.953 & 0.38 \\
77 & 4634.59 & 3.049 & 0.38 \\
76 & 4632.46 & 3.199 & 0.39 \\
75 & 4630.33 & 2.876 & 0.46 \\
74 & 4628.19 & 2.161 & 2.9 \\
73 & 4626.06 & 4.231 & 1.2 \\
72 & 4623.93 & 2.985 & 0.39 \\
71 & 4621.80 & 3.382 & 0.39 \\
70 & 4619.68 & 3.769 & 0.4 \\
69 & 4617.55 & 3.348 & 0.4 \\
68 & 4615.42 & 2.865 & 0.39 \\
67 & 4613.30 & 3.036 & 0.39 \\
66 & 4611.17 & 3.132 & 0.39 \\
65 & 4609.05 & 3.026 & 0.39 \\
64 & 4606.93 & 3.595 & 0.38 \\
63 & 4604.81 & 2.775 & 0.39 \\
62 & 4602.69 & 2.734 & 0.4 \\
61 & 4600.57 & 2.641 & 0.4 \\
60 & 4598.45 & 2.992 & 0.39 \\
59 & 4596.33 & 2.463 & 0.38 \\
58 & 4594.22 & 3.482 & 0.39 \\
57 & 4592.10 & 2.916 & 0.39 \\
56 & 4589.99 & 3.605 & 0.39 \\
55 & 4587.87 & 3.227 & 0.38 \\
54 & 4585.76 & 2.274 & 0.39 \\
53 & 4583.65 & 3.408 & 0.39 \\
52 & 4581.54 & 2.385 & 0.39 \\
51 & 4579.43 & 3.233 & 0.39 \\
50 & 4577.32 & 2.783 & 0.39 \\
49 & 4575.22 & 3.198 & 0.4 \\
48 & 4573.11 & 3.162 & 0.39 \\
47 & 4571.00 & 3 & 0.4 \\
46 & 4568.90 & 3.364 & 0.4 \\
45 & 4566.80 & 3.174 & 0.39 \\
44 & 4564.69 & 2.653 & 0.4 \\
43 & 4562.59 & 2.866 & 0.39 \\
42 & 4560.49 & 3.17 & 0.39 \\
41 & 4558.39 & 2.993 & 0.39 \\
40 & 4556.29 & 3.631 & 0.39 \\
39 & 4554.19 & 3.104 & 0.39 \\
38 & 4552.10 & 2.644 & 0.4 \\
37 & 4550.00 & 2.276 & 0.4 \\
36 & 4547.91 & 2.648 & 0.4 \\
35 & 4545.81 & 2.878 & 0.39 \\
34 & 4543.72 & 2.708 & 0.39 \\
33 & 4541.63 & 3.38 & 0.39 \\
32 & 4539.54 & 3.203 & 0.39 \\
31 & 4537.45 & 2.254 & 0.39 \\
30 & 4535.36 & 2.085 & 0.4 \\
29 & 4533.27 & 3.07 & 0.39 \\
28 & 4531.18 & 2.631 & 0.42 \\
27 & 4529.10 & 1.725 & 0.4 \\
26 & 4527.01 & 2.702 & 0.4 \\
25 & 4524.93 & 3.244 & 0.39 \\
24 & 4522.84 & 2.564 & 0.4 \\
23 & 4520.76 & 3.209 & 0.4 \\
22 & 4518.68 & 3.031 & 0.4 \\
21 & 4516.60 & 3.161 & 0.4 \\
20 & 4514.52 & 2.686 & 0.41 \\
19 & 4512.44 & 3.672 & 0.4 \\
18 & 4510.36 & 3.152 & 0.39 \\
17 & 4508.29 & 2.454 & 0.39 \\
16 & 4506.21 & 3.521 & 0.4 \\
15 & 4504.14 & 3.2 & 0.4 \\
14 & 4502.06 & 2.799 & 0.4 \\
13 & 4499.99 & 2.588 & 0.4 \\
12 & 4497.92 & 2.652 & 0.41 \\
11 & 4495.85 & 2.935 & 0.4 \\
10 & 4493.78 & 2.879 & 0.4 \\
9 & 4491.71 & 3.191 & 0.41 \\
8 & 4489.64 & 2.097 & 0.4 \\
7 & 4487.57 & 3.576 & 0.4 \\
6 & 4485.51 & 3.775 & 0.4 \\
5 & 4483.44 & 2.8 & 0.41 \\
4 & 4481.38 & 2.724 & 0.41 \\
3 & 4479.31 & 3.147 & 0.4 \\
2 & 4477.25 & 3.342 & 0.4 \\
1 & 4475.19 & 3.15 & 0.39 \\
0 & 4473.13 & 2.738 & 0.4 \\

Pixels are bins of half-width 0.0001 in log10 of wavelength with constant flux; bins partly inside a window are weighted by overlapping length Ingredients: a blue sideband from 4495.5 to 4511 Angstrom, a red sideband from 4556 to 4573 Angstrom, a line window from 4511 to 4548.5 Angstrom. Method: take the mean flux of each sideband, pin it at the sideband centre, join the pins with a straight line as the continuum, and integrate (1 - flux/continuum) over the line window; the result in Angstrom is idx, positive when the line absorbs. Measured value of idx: 1.9 Angstrom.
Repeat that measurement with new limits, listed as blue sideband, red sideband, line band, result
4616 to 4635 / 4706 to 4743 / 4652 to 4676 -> 2.3 Angstrom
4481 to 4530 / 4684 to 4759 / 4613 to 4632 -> -1.2 Angstrom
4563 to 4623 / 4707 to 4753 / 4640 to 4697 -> 1.7 Angstrom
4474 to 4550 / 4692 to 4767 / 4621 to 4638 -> -0.8 Angstrom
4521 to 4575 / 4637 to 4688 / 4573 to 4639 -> -3.3 Angstrom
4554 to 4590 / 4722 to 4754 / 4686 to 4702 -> 0.2 Angstrom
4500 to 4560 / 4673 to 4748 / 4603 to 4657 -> -2.3 Angstrom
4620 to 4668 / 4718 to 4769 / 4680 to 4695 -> -0.8 Angstrom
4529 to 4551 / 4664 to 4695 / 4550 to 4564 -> -1.5 Angstrom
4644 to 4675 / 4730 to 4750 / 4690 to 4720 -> 0.1 Angstrom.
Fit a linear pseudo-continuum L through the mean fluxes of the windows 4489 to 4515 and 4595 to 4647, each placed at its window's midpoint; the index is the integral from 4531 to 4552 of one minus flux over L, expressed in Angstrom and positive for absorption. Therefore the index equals 1.8 Angstrom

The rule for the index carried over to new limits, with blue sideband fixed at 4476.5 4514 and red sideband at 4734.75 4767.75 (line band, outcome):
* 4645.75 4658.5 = -0.1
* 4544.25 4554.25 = 1.1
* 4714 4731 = -1.6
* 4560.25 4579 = -0.2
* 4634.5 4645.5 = 0.1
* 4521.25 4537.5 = 2.4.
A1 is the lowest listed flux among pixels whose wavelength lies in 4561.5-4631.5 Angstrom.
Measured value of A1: 2.161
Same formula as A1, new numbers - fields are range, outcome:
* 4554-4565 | 2.653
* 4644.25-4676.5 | 2.143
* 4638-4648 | 2.857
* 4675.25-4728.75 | 2.554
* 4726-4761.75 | 2.372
